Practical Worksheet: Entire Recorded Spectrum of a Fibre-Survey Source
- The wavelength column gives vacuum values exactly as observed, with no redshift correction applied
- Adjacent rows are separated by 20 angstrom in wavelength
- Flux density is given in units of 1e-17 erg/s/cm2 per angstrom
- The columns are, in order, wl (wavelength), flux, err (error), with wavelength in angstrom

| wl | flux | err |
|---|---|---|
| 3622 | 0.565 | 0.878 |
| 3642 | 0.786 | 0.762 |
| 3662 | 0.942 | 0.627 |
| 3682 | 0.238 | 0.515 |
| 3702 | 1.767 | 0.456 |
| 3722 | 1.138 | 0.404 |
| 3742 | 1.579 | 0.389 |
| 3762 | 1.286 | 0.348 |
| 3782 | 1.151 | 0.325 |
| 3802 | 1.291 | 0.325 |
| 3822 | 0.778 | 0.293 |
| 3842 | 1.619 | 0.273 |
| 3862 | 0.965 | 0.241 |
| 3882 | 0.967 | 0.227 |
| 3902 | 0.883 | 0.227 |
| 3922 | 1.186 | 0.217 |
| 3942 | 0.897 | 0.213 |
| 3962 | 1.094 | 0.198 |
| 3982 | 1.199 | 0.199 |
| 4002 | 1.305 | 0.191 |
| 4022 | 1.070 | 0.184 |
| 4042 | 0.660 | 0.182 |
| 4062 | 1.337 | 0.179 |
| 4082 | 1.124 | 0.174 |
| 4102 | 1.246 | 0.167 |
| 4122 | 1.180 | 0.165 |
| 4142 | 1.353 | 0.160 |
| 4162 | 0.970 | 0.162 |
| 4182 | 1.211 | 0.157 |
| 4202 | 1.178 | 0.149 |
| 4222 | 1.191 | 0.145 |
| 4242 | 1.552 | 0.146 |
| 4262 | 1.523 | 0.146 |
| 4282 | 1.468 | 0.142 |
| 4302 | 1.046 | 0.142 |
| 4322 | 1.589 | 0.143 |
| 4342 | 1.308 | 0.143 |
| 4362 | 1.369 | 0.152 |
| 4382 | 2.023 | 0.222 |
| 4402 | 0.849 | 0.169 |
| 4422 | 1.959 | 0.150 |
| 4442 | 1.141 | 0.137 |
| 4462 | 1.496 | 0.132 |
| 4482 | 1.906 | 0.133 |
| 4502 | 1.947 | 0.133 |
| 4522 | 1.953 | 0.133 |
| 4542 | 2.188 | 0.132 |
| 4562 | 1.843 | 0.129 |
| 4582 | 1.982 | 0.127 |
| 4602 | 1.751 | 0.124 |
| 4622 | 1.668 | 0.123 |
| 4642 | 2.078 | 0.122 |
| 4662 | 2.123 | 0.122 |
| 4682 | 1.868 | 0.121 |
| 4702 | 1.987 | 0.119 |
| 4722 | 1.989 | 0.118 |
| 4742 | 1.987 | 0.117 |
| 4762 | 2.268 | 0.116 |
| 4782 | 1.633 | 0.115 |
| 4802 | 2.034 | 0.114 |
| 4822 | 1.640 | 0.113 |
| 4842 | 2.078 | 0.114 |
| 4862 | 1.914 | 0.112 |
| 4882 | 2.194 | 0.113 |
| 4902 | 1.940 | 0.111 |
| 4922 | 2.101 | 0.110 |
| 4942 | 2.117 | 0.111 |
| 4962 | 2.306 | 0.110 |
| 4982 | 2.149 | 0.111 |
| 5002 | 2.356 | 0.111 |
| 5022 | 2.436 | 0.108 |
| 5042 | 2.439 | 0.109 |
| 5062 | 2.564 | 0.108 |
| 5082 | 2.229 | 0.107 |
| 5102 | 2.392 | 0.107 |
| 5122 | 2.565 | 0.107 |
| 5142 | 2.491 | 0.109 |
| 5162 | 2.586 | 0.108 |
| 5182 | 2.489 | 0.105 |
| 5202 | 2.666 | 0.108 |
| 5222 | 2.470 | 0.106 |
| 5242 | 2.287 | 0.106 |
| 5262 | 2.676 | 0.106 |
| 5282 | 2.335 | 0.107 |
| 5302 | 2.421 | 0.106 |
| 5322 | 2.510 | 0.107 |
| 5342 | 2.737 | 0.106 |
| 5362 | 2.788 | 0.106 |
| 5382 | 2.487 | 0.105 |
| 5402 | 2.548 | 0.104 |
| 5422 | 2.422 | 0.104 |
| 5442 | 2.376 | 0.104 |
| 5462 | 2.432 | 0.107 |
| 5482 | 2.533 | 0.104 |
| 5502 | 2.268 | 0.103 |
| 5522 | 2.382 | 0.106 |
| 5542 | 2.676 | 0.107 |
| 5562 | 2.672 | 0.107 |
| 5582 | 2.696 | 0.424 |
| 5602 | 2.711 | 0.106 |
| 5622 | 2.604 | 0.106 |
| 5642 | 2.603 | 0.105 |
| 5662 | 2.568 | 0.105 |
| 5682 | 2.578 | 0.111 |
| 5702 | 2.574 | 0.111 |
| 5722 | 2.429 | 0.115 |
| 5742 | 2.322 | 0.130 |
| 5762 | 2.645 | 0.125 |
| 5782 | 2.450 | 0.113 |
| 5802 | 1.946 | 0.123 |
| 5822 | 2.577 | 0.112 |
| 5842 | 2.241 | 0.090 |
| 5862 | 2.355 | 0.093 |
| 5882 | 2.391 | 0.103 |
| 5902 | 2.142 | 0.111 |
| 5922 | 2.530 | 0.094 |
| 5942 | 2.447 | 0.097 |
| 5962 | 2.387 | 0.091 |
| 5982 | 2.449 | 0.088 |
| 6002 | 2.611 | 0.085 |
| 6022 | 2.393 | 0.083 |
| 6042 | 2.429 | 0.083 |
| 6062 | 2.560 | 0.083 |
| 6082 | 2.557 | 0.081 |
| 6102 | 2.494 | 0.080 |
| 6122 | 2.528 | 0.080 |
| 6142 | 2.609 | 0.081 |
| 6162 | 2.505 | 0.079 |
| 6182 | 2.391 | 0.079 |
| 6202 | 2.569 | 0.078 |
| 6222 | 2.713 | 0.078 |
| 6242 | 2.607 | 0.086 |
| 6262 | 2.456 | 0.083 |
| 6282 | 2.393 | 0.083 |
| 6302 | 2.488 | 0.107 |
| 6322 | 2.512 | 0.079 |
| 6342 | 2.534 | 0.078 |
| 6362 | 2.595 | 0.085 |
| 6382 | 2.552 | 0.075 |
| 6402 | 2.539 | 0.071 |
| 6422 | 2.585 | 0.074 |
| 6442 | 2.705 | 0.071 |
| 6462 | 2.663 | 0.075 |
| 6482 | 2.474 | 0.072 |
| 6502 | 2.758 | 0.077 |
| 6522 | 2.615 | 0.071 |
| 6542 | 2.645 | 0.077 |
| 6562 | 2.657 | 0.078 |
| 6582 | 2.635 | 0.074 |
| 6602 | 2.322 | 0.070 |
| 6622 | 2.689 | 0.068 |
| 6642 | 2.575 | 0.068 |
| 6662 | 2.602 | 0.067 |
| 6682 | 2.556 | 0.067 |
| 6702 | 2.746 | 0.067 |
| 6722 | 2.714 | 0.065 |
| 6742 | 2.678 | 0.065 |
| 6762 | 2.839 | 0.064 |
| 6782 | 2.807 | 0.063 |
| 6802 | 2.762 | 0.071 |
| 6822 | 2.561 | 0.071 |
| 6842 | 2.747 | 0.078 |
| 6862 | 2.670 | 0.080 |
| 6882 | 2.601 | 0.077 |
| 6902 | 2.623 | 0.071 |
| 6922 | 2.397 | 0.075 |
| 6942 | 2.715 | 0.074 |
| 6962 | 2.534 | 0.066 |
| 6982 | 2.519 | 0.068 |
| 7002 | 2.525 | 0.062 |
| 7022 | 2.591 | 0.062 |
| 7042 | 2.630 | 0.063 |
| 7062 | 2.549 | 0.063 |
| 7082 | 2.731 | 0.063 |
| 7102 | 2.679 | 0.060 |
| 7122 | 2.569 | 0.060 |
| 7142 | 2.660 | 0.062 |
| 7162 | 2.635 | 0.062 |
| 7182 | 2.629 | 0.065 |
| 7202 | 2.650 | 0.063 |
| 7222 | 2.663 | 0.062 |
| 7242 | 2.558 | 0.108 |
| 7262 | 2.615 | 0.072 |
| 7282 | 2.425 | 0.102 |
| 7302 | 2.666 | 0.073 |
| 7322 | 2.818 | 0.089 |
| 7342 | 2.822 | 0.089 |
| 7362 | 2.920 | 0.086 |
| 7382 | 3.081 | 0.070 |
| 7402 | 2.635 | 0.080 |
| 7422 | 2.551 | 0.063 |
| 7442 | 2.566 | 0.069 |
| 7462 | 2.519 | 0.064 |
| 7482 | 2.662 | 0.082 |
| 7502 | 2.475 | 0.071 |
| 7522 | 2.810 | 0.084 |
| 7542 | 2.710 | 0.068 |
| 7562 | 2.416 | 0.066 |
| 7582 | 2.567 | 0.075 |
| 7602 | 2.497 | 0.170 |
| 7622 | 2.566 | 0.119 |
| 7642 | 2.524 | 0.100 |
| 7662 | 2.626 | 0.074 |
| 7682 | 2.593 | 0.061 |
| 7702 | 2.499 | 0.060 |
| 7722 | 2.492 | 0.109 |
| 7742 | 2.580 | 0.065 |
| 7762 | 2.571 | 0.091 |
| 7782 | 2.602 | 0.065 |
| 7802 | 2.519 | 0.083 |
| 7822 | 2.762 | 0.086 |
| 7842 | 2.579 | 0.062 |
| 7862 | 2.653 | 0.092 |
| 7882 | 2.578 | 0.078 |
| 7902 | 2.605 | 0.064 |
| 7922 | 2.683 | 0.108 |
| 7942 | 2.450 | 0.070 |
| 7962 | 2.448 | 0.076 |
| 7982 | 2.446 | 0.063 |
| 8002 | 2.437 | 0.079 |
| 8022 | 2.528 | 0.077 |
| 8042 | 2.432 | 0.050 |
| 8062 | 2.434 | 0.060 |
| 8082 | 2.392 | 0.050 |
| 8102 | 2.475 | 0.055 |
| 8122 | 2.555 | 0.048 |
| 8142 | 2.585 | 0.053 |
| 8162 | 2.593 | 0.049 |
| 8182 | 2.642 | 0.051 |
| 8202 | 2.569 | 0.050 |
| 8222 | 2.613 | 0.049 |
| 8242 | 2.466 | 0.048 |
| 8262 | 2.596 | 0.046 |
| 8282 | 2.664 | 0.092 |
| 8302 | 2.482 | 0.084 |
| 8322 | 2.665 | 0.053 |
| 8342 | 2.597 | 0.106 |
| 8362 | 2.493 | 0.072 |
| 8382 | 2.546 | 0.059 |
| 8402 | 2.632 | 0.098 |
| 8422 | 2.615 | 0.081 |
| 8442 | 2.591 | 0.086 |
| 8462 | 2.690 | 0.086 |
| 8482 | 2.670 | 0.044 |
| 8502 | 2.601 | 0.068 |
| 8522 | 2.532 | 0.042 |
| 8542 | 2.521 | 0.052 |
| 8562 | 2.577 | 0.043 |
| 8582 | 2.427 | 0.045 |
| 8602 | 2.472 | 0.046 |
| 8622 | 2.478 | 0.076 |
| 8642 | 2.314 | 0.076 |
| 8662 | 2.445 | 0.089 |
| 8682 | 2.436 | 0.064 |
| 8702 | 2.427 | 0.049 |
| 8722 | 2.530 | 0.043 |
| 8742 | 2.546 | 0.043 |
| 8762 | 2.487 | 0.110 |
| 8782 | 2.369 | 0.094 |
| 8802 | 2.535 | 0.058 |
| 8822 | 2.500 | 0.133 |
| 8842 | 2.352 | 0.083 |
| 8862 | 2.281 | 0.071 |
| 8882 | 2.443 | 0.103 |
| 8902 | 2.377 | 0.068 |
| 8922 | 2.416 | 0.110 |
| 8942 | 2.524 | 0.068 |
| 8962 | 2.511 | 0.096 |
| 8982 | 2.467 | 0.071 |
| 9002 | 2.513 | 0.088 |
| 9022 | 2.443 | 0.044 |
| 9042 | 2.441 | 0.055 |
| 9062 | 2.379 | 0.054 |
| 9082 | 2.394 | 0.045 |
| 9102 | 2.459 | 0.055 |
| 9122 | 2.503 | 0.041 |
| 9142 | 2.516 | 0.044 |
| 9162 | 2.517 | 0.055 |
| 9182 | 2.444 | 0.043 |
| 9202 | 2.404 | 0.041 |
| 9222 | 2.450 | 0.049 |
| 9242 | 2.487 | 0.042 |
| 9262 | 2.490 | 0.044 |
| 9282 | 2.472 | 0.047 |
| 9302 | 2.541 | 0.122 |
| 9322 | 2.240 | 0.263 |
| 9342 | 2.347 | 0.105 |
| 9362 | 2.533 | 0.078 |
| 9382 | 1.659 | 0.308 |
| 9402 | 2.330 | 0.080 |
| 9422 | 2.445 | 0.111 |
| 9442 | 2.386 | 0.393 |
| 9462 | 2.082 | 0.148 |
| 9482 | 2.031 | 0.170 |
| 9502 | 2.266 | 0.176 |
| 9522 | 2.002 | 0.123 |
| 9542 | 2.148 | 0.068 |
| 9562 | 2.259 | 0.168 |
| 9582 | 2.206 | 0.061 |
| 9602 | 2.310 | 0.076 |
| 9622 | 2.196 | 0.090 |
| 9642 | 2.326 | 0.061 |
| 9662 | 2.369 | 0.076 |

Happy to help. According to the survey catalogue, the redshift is 0.12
